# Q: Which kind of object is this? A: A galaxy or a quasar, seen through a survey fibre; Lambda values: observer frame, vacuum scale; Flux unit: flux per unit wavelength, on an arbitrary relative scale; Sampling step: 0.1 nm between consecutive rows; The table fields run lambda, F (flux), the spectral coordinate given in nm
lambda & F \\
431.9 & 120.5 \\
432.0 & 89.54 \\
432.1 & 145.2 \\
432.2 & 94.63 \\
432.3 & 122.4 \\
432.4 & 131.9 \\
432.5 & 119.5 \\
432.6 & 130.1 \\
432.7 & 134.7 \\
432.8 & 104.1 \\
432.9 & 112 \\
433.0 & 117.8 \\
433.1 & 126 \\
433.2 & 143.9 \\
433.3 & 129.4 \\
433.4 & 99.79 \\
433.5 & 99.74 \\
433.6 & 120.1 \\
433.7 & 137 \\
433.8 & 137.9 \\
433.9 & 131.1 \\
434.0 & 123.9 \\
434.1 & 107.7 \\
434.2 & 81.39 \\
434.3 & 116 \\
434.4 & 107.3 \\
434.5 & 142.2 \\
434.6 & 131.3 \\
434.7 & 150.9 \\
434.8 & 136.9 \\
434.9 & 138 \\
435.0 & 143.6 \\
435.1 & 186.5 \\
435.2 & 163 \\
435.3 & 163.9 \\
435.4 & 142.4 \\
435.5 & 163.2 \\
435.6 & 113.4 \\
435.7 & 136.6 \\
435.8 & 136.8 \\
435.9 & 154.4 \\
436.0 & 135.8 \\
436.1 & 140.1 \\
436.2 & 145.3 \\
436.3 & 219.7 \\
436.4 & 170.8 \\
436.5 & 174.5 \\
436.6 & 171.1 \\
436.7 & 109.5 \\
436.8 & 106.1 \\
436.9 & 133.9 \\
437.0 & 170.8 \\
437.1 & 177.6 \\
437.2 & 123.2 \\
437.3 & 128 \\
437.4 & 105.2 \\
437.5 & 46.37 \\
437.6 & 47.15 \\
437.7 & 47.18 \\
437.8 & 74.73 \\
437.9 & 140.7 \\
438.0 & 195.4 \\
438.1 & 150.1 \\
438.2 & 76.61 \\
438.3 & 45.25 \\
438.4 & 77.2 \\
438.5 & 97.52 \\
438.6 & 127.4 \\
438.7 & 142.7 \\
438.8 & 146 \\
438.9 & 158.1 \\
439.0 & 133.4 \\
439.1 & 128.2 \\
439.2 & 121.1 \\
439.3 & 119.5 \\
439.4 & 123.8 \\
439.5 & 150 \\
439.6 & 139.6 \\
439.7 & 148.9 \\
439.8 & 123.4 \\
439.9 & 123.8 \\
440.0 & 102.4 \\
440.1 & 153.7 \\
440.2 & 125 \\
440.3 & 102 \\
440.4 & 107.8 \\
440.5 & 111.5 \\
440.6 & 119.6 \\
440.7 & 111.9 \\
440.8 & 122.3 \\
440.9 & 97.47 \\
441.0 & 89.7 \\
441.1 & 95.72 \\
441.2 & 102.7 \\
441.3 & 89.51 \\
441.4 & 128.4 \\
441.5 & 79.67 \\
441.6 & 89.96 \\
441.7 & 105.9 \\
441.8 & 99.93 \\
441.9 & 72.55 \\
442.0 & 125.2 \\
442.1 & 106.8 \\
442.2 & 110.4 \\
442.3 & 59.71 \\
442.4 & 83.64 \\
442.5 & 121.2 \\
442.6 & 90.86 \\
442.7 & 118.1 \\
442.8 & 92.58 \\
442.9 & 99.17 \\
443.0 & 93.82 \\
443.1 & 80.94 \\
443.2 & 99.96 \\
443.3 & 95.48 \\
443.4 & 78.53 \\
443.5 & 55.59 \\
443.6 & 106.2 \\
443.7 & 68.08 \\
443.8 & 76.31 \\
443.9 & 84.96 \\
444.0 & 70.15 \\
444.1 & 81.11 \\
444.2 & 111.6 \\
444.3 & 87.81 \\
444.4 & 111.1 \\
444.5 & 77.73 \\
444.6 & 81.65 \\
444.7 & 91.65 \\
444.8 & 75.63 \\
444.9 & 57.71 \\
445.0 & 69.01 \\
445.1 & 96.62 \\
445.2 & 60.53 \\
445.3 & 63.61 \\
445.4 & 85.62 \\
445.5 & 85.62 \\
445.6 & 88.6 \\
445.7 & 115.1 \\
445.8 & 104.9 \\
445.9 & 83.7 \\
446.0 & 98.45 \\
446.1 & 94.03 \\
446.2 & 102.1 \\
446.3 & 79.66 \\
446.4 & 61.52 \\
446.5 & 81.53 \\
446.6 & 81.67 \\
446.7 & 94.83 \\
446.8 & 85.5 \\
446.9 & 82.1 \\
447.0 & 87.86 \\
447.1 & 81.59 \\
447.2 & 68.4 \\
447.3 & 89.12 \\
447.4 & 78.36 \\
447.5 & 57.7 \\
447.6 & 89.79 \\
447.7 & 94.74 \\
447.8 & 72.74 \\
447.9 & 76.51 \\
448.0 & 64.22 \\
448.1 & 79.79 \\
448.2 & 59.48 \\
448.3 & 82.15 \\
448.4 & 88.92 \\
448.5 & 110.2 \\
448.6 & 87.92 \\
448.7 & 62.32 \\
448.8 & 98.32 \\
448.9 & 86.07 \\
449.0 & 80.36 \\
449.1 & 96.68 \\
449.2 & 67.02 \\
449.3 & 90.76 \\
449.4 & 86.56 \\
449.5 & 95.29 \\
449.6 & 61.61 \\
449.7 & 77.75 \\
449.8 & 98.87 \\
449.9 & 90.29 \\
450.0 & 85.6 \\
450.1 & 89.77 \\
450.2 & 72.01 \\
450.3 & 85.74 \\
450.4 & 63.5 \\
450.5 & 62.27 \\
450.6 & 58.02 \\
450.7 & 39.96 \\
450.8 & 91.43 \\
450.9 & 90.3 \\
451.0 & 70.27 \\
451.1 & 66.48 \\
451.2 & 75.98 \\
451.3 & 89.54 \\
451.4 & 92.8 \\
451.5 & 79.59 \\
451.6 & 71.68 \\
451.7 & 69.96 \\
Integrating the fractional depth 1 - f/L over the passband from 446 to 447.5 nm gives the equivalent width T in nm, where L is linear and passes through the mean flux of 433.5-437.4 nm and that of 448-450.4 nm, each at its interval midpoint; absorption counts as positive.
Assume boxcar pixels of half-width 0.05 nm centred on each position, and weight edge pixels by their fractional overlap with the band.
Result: 0.17 nm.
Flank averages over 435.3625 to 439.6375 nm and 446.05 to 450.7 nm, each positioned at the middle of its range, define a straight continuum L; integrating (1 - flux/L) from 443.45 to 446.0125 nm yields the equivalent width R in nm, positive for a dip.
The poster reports 0.34 nm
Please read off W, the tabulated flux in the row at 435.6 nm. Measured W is 113.4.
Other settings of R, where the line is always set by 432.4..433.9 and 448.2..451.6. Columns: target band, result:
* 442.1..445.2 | 0.29 nm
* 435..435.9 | -0.26 nm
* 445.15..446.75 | 0.07 nm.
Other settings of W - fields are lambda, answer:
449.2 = 67.02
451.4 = 92.8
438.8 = 146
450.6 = 58.02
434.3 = 116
